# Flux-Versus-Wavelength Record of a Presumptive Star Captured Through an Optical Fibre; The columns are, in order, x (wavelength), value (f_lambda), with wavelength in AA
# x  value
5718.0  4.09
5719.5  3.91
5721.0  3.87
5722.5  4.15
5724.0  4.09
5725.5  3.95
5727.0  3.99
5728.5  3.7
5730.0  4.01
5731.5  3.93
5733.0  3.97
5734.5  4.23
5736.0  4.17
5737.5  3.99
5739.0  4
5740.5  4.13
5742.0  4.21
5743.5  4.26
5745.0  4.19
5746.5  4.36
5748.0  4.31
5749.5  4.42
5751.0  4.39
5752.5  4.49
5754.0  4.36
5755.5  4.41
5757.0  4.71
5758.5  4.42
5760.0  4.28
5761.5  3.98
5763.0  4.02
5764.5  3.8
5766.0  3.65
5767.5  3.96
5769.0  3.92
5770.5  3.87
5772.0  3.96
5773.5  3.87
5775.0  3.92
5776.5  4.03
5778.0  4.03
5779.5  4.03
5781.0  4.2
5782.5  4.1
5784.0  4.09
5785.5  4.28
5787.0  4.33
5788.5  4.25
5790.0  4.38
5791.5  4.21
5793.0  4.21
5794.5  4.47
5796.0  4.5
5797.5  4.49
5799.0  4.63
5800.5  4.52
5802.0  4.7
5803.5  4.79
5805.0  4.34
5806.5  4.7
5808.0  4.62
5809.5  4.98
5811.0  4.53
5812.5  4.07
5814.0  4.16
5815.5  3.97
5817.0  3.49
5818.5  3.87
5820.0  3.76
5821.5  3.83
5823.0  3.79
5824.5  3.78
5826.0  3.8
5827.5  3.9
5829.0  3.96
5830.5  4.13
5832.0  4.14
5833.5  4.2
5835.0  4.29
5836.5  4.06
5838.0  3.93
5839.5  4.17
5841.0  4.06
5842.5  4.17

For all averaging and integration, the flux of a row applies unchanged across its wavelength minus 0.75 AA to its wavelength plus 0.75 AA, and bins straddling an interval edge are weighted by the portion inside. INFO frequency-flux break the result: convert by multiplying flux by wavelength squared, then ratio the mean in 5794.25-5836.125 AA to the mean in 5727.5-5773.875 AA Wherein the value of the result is 1.0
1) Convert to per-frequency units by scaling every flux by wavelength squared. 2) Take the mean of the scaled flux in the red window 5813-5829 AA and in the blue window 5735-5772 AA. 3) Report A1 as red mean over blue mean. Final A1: 0.9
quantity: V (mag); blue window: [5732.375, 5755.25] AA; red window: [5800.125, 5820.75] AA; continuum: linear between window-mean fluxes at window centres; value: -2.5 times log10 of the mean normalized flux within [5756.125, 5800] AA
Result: 0.03 mag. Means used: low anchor 4.24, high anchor 4.32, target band 4.16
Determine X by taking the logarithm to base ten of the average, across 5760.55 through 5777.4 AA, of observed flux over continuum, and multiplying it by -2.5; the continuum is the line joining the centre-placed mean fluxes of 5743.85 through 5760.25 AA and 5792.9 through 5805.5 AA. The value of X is 0.14 mag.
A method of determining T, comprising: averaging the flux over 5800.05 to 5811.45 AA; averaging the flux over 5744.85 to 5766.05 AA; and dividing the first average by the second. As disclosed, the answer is 1.1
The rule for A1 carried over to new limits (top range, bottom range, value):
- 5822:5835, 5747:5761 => 0.93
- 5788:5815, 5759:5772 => 1.15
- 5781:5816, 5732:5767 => 1.07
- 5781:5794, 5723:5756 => 1.03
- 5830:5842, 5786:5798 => 0.96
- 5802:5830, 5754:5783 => 1.04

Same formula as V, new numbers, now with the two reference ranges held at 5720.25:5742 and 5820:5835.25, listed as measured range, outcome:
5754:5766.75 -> -0.04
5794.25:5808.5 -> -0.15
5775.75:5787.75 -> -0.04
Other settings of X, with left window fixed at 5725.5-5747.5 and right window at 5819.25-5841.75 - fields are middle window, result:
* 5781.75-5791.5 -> -0.05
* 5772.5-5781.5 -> 0.01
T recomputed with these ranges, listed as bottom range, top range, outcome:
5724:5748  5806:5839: 1.00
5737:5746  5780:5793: 1.02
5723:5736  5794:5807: 1.14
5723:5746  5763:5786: 0.98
